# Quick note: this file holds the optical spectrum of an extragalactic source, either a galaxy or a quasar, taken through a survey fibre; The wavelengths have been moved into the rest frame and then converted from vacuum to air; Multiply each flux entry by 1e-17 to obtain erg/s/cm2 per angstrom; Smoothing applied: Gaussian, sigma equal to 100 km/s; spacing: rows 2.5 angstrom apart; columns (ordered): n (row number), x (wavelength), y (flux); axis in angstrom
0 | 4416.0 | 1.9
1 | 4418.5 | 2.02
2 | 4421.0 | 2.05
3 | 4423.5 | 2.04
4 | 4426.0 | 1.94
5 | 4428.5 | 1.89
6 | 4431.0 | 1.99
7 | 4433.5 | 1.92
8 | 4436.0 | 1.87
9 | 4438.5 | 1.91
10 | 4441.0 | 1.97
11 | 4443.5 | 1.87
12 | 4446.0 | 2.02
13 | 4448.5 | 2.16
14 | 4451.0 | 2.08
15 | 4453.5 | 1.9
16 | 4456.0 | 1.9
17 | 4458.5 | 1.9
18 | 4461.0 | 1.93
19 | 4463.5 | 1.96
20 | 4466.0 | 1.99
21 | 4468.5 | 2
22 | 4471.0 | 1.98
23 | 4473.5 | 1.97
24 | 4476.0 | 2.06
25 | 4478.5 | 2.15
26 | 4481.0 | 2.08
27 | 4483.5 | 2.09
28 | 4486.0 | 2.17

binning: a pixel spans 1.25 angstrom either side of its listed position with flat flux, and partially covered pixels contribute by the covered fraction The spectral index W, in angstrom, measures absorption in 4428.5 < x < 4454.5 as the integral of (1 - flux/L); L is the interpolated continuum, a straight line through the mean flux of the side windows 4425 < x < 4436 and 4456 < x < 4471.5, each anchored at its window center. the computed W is -0.4 angstrom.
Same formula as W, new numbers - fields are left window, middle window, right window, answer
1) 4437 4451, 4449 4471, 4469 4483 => 0.6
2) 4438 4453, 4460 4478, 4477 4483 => 0.7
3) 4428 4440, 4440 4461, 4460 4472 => -0.3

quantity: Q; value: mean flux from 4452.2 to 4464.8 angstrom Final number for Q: 1.92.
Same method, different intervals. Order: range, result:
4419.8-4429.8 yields 1.98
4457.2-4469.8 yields 1.96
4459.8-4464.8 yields 1.95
